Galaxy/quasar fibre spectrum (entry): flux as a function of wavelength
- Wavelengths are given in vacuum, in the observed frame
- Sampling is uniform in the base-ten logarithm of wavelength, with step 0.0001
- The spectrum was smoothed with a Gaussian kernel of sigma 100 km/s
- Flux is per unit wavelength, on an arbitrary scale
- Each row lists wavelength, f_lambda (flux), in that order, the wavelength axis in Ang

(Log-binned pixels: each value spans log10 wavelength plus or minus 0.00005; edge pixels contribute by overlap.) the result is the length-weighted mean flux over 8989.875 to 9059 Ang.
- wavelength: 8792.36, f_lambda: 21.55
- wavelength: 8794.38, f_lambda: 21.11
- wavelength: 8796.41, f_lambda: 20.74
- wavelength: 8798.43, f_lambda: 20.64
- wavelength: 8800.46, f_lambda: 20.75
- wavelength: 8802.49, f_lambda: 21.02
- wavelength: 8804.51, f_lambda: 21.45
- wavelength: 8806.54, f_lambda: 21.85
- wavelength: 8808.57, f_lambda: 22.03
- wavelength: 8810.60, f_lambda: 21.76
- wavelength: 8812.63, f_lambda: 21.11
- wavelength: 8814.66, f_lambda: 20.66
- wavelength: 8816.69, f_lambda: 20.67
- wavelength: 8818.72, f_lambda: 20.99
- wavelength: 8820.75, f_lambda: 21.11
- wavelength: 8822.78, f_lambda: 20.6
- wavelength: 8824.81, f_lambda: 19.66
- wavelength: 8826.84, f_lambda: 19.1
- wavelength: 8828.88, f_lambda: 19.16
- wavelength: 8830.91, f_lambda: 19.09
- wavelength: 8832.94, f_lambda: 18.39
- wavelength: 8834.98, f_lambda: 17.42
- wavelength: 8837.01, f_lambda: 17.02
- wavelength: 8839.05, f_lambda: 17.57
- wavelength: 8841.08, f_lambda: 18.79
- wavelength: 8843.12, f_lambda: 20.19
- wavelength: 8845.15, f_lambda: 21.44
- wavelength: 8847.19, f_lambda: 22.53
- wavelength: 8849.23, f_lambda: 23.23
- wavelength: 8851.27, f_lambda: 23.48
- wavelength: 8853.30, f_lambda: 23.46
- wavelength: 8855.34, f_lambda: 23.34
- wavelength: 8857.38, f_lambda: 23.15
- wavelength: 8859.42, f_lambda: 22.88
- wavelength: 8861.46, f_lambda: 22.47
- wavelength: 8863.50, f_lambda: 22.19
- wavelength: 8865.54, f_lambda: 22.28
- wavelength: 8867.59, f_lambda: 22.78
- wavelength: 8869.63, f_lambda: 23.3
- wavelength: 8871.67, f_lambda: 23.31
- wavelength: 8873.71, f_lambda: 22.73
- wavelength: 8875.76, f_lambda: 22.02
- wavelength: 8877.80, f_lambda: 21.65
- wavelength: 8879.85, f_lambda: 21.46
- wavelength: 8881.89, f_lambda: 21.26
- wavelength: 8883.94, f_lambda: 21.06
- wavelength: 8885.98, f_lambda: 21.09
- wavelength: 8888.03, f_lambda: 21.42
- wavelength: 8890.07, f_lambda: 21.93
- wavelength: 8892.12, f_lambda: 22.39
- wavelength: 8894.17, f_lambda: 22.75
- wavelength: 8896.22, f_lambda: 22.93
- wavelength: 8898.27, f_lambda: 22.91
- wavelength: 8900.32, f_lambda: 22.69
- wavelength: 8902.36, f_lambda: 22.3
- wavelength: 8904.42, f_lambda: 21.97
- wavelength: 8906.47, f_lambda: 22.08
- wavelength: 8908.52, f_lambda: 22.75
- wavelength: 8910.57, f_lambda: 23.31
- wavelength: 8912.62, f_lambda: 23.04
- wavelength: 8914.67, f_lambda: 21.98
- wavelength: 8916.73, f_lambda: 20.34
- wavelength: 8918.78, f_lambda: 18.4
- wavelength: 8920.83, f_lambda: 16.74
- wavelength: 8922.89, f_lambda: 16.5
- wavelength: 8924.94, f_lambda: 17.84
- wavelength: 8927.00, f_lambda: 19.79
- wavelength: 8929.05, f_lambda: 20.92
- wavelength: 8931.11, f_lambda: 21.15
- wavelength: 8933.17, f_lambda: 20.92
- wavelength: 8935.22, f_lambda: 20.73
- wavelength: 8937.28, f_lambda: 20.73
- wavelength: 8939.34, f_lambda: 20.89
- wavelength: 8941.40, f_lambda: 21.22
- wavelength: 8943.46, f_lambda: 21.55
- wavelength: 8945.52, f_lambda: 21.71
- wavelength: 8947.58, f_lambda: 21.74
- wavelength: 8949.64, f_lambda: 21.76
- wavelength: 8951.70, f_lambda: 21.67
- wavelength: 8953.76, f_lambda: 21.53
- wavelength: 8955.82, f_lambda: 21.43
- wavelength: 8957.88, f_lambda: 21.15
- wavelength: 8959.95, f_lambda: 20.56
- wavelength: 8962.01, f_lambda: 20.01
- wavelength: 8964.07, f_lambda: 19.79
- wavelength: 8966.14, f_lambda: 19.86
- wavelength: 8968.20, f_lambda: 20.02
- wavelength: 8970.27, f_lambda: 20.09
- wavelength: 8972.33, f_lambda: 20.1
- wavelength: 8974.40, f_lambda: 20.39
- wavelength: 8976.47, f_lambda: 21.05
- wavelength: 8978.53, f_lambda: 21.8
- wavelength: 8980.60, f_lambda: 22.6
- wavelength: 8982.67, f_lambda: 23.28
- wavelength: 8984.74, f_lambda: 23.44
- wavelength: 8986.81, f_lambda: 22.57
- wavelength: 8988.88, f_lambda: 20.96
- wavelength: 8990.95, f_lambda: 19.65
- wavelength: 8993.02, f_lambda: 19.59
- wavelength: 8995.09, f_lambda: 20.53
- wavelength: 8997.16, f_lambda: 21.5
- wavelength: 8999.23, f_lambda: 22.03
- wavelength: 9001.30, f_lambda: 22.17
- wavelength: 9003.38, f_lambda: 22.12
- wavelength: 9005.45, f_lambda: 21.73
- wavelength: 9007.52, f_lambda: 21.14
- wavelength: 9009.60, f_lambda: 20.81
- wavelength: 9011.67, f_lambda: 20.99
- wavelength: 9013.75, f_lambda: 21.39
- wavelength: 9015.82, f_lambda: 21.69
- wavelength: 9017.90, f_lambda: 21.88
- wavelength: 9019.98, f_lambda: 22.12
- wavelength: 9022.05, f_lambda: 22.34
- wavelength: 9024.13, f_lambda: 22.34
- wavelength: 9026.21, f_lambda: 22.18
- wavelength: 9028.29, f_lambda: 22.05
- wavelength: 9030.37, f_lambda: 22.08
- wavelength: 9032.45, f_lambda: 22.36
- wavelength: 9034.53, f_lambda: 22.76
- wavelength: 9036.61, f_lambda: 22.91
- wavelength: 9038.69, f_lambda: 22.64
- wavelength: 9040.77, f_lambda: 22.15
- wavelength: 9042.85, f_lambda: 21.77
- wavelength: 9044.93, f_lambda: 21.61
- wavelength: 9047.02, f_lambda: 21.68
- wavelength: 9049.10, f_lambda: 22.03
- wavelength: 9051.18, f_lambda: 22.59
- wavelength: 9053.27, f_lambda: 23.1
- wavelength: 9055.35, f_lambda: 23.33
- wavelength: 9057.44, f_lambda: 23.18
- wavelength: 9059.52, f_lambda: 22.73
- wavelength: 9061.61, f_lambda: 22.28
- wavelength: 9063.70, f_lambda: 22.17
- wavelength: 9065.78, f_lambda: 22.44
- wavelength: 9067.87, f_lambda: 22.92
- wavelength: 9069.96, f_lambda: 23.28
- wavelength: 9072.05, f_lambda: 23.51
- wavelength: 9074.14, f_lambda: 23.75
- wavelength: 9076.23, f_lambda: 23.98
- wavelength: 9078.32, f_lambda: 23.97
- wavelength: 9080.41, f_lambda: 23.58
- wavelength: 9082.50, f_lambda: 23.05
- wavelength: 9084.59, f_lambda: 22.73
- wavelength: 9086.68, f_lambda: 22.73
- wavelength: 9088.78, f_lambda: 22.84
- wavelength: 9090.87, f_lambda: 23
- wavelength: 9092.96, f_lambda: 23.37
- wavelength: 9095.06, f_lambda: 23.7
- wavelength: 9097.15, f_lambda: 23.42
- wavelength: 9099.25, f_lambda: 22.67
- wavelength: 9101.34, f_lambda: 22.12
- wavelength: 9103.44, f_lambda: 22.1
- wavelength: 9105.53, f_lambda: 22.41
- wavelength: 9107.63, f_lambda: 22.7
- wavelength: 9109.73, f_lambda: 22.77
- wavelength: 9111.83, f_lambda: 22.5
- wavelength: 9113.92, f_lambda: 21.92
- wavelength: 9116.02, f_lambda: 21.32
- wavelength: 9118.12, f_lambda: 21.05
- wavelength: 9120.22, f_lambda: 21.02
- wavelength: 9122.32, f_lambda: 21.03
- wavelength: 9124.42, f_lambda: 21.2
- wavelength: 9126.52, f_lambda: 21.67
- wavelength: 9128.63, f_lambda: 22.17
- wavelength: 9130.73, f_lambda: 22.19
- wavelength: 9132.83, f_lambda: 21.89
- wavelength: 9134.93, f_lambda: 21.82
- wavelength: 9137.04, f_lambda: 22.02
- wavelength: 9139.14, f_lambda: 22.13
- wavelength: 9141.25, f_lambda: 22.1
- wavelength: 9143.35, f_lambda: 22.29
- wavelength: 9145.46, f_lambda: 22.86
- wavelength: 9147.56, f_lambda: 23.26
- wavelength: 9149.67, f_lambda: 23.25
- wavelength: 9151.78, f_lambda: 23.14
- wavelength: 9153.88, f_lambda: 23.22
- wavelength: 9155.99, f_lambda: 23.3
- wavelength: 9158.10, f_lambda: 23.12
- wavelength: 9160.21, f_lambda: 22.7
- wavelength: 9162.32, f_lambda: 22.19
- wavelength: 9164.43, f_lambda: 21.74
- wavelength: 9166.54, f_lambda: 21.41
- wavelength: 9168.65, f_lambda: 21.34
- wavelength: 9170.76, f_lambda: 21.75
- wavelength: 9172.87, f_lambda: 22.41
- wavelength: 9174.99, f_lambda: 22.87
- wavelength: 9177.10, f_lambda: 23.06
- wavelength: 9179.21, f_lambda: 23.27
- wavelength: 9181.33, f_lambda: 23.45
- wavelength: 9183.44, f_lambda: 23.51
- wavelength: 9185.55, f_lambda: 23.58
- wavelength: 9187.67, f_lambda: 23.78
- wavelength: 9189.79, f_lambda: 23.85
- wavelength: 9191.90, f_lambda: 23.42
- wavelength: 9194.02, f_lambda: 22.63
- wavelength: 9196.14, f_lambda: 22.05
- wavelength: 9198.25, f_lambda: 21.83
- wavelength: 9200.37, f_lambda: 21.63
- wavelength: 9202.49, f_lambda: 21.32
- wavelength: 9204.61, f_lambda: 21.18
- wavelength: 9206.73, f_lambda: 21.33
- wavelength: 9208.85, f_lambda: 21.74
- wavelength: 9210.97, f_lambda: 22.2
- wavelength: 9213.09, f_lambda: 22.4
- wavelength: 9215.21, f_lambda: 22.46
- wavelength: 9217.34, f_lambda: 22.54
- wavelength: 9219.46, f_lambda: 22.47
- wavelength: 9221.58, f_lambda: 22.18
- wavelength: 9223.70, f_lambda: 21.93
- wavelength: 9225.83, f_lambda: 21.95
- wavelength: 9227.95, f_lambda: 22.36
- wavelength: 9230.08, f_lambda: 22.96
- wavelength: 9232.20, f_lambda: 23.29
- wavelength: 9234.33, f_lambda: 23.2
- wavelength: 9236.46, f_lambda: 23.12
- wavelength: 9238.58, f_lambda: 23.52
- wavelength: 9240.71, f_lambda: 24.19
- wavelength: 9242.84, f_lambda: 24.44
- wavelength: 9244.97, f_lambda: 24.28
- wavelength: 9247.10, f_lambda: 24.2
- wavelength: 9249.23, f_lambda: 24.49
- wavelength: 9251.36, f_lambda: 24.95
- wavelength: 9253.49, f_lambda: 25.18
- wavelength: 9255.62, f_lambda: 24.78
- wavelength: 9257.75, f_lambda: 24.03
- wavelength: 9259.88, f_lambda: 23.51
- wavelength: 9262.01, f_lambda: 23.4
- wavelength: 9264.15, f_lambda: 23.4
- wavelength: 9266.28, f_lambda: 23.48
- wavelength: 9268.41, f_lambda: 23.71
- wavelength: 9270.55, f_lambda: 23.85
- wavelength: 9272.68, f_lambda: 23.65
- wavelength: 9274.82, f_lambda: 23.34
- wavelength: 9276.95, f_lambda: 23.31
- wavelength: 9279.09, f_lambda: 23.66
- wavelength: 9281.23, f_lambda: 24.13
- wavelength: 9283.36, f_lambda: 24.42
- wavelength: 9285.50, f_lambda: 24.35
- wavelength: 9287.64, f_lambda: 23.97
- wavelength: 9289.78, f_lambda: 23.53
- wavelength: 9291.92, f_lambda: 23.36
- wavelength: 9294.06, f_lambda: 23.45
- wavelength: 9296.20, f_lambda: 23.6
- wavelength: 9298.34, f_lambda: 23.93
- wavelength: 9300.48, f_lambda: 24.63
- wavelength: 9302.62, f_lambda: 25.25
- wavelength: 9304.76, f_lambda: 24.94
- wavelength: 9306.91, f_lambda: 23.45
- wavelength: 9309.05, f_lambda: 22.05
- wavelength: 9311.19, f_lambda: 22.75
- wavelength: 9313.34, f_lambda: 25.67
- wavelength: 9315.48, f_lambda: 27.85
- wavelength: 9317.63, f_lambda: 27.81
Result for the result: 21.9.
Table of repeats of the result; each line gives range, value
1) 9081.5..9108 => 22.8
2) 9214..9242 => 22.8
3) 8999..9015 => 21.5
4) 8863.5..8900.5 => 22.2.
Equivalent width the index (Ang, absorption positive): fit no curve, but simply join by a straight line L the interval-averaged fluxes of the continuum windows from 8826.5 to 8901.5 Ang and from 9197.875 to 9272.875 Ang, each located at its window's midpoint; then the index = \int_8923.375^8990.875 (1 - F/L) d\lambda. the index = 2.8 Ang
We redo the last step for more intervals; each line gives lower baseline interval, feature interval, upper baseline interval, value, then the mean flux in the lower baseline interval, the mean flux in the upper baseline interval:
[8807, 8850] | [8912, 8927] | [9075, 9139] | 1.2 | 20.1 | 22.4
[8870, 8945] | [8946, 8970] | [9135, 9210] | 0.8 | 21.3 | 22.5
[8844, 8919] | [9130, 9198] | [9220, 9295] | 1.9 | 22.3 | 23.6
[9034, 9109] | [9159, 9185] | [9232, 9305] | 1.0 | 22.8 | 24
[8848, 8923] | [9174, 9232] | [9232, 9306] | 2.7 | 22.1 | 24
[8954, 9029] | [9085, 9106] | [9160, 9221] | -0.9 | 21.3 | 22.4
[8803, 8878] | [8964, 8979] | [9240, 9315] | 1.1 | 21.2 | 24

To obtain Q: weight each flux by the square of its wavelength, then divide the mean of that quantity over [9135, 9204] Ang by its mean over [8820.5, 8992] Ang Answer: 1.13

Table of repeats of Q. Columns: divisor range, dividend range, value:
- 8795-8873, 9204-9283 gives 1.21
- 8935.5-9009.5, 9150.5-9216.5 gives 1.11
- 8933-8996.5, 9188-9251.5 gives 1.14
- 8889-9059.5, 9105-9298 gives 1.12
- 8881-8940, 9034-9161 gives 1.11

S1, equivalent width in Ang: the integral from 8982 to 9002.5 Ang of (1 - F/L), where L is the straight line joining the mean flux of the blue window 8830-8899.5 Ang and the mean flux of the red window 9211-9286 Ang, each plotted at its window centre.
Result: 0.6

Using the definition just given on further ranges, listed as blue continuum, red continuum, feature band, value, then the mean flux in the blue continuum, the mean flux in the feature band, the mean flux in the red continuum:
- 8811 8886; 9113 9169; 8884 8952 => 0.6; 21.2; 21.2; 22.1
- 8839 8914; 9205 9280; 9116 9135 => 1.2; 22.2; 21.5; 23.3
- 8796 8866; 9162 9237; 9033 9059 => -0.8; 20.9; 22.5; 22.5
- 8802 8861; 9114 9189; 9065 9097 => -1.8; 20.8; 23.3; 22.4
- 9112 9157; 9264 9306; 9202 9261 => 0.5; 22.1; 23.1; 23.9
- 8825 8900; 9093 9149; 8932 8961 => 0.6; 21.4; 21.3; 22.2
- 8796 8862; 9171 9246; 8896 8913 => -1.1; 20.8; 22.6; 22.7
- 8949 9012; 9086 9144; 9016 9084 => -2.9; 21.2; 22.6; 22.2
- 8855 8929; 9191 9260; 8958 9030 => 2.4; 21.7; 21.3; 23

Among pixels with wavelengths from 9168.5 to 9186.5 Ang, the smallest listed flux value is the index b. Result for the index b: 21.34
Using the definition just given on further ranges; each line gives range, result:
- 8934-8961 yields 20.56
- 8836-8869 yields 17.02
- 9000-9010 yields 20.81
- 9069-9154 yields 21.02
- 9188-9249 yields 21.18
